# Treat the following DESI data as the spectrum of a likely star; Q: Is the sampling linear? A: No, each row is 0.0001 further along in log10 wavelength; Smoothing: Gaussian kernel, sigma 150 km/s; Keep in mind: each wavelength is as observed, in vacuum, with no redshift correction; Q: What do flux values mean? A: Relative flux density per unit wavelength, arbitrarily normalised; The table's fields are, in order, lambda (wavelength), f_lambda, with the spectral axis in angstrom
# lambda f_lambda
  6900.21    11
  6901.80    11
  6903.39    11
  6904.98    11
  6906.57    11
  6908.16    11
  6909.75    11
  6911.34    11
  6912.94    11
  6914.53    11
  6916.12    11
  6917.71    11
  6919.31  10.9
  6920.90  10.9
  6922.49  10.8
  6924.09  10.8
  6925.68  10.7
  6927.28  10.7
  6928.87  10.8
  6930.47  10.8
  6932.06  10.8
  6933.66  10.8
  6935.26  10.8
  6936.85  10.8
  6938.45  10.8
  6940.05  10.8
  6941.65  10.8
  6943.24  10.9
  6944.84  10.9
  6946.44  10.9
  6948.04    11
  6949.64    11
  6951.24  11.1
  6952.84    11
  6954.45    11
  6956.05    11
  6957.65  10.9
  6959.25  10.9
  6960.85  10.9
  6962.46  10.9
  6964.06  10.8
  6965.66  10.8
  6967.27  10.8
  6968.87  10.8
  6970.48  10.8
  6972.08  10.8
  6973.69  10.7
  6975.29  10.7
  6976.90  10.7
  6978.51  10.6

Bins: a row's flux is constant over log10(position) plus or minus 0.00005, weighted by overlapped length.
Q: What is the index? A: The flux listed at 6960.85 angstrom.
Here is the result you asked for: 10.9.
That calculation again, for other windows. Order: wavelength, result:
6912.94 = 11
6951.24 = 11.1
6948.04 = 11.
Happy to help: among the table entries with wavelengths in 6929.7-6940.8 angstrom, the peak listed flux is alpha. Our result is 10.8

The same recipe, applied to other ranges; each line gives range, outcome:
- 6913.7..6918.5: 11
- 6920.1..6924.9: 10.9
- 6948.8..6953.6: 11.1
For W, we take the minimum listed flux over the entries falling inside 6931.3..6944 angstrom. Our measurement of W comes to 10.8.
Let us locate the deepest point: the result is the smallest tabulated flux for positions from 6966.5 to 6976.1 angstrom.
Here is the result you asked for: 10.7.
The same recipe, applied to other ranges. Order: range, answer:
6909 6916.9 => 11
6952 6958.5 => 10.9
